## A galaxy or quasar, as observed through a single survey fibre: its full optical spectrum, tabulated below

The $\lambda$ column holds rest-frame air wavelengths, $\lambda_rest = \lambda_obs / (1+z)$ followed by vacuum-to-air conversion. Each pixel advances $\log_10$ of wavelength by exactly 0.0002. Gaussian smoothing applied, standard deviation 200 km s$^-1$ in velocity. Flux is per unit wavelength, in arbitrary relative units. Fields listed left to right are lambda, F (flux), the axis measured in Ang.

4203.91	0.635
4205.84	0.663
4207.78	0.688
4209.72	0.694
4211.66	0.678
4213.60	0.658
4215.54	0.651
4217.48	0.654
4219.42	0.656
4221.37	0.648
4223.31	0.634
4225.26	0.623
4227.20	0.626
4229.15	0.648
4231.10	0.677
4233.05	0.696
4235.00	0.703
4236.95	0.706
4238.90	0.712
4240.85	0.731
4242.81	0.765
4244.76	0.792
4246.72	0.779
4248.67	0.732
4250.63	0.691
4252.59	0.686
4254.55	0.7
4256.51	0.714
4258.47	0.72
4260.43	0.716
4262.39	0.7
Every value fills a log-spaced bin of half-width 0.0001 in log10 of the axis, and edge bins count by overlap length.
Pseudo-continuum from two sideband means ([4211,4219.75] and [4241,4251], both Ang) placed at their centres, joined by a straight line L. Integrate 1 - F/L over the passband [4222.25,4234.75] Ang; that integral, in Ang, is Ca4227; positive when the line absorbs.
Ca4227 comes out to 0.83 Ang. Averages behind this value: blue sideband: 0.659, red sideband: 0.753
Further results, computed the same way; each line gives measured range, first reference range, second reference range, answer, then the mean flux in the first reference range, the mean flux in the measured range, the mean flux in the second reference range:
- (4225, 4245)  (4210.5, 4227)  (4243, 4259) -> -0.2 Ang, 0.65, 0.697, 0.729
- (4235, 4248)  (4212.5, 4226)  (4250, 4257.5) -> -1.2 Ang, 0.647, 0.744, 0.698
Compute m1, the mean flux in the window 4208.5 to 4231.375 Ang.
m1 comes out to 0.653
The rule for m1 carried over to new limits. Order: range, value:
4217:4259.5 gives 0.696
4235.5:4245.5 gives 0.738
